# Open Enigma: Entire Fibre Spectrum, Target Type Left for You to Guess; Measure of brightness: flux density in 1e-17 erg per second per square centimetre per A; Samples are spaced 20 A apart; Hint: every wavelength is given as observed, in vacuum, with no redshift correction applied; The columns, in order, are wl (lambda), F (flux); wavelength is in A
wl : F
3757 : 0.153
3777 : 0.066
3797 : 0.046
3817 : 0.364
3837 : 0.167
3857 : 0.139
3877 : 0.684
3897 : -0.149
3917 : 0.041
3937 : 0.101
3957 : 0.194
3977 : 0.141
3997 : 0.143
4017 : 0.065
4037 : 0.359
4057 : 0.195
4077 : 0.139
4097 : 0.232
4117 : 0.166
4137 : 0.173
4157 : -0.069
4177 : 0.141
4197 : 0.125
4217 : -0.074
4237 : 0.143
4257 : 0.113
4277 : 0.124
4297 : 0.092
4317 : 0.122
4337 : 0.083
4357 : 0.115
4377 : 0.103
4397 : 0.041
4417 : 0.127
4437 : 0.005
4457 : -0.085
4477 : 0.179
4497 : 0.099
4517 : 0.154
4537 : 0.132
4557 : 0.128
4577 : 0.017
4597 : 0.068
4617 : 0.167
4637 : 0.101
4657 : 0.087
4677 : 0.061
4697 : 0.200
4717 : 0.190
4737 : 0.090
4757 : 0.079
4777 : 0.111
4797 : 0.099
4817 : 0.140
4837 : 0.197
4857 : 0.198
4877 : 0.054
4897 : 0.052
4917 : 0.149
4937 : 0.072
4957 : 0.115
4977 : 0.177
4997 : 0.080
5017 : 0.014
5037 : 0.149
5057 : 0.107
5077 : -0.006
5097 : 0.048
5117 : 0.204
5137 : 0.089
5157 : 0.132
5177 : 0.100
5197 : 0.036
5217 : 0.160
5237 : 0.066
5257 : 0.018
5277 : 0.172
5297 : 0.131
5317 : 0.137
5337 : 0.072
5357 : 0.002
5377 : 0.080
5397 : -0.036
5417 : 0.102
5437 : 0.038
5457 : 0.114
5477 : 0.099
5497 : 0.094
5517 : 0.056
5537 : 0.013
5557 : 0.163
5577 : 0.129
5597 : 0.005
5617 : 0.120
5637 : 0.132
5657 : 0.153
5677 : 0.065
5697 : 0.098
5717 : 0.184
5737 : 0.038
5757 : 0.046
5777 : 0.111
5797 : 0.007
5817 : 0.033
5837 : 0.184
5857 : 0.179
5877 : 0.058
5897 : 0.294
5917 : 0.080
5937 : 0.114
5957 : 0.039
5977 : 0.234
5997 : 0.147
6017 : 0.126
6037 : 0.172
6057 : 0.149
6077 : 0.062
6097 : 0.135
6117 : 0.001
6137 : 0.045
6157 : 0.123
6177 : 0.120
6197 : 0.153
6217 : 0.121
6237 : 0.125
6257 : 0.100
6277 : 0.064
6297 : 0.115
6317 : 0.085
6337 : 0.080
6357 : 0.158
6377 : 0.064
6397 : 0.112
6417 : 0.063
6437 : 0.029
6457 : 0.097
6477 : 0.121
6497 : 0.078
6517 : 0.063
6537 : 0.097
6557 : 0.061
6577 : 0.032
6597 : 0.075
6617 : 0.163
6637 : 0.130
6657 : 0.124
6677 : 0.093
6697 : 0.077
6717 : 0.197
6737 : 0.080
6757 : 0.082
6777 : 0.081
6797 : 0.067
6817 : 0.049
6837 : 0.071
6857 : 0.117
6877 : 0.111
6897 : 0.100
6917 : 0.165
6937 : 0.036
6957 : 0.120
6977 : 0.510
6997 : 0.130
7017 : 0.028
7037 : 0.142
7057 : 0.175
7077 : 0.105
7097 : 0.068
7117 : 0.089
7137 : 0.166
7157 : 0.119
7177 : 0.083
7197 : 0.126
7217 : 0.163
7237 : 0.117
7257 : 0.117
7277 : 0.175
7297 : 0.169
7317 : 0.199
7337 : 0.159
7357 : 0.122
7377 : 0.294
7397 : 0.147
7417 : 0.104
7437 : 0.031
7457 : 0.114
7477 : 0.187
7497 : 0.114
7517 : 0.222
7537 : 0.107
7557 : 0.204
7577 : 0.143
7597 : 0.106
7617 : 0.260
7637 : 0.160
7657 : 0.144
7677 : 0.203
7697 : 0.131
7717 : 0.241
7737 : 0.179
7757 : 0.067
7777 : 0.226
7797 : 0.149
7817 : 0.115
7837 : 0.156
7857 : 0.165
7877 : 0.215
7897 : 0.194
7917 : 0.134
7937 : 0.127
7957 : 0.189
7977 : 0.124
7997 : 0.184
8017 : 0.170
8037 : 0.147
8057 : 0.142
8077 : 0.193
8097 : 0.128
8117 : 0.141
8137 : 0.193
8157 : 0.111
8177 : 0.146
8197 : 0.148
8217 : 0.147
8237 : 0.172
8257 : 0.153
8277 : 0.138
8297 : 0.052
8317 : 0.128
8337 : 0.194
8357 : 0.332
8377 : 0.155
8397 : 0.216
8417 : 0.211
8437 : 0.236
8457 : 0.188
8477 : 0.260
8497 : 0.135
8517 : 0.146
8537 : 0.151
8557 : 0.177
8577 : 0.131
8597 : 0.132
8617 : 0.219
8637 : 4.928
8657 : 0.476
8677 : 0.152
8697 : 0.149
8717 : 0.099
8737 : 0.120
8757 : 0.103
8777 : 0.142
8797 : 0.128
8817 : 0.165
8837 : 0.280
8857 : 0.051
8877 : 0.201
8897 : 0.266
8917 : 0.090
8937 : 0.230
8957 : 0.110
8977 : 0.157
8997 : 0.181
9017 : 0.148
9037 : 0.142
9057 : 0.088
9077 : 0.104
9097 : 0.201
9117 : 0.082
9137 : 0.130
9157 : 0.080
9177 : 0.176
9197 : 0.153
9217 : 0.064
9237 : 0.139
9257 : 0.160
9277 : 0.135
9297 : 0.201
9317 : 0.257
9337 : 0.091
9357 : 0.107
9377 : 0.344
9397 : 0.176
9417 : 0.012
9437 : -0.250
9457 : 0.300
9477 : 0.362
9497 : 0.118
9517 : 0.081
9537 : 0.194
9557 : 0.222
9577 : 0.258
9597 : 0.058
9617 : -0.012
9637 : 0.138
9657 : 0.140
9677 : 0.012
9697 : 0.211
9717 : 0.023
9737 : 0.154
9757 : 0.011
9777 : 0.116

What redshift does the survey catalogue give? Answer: 0.724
